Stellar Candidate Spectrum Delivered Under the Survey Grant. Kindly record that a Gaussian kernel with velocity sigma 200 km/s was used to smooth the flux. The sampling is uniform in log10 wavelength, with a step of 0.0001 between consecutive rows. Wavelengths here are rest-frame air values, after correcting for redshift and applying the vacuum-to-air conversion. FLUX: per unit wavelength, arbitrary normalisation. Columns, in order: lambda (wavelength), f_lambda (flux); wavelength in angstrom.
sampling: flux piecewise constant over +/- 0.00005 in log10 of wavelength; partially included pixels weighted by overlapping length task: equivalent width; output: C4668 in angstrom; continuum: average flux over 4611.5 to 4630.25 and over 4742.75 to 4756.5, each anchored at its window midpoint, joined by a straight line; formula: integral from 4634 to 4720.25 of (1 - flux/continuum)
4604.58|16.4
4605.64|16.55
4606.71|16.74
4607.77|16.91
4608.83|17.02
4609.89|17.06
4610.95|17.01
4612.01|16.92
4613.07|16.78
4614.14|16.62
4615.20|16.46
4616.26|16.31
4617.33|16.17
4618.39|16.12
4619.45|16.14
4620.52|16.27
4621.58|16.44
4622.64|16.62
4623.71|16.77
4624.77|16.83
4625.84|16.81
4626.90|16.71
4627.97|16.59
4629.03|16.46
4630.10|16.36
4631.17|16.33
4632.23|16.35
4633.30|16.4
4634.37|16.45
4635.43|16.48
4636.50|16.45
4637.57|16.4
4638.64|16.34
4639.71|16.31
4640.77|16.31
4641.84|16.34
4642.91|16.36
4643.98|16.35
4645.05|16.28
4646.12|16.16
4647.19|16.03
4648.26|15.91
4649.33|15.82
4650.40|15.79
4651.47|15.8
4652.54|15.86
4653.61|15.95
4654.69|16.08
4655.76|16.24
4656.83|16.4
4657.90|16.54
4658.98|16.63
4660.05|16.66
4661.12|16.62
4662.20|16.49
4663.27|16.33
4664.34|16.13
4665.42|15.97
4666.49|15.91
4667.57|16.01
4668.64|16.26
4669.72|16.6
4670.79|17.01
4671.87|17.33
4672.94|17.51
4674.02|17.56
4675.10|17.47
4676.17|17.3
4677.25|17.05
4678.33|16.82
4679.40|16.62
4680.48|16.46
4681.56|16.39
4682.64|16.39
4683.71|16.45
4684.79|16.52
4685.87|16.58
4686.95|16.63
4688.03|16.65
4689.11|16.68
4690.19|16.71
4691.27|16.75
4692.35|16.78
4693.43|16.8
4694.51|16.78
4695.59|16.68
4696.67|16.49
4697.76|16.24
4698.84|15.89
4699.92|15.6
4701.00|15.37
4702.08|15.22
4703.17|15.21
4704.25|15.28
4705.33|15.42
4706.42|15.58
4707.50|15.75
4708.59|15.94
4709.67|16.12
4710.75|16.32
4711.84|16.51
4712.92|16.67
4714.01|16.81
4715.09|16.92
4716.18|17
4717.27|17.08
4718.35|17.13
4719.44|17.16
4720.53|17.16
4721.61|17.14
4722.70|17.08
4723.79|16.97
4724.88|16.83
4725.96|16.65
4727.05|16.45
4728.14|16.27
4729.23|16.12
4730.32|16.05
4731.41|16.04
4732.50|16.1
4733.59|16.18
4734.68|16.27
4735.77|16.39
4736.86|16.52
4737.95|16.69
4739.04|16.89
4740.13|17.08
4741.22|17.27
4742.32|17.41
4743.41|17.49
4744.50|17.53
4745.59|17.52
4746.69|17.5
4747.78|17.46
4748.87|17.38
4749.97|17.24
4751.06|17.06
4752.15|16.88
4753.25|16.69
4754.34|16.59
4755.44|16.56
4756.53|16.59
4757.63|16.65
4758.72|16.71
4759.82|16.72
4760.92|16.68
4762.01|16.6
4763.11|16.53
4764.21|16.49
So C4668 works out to 2.0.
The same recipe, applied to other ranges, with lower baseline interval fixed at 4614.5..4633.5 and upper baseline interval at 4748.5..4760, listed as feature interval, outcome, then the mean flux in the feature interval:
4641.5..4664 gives 0.4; 16.2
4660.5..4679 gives -0.2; 16.7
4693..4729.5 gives 0.7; 16.4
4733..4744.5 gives -0.1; 16.9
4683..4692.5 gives 0.0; 16.6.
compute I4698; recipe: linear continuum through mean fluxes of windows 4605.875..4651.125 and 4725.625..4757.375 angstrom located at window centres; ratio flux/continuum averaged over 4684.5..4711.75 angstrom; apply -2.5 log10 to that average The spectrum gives 0.03 mag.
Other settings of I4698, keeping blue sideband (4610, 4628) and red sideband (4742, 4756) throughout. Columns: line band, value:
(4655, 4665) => 0.02 mag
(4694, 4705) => 0.07 mag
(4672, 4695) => 0.00 mag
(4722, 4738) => 0.04 mag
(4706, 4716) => 0.04 mag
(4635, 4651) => 0.03 mag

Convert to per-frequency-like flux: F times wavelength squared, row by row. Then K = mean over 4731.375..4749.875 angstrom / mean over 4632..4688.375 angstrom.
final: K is 1.07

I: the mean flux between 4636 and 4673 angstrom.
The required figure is 16.3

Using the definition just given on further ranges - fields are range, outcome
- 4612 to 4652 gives 16.4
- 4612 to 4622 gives 16.4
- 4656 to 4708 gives 16.4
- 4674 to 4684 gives 16.8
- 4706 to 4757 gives 16.8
